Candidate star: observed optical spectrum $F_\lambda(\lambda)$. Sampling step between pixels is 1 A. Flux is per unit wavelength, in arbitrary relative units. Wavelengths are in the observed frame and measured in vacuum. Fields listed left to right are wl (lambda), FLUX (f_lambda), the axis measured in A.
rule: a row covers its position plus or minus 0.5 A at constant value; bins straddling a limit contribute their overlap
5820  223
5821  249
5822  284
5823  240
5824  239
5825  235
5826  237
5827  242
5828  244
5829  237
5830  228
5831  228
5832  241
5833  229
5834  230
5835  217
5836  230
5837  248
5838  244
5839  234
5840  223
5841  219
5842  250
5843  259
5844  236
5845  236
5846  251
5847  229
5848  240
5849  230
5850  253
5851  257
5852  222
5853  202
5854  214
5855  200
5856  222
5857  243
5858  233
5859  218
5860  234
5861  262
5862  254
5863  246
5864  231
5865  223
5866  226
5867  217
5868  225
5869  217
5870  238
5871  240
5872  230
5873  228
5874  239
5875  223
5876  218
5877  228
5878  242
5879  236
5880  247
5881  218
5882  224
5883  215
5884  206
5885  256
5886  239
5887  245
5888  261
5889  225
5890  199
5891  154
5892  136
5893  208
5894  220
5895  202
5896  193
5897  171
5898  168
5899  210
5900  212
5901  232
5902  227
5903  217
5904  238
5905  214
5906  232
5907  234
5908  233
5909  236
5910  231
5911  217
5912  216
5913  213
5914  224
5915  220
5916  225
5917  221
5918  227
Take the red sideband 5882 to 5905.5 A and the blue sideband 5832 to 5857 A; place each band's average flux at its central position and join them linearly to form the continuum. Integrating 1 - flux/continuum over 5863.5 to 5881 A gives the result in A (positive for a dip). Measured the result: -0.7 A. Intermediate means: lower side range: 233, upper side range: 211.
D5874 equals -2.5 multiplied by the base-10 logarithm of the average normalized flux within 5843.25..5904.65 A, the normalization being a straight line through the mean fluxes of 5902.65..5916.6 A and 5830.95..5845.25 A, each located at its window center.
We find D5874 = 0.03 mag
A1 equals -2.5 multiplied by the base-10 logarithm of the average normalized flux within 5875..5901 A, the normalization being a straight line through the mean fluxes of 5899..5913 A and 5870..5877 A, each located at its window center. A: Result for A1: 0.07 mag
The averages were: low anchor 230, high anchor 225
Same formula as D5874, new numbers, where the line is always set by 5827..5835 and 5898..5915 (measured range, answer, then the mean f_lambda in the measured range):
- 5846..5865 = -0.02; 233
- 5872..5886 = -0.02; 230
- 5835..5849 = -0.03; 237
